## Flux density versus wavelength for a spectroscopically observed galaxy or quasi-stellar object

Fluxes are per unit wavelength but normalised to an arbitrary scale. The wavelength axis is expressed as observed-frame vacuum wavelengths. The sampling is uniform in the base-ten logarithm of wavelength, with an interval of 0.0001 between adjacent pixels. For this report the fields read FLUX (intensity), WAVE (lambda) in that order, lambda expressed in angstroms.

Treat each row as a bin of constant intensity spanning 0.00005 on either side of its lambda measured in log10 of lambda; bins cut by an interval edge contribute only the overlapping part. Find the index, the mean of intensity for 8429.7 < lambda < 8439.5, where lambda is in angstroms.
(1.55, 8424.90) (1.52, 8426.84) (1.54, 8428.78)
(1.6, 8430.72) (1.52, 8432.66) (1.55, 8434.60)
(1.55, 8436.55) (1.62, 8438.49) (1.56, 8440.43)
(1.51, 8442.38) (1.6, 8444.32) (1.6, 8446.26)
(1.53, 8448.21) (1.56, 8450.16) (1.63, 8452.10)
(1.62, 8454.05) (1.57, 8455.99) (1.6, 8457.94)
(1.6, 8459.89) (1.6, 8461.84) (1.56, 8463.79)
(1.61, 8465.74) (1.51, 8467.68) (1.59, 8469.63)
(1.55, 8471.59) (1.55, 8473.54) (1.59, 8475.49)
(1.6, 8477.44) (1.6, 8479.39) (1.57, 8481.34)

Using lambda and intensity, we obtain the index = 1.57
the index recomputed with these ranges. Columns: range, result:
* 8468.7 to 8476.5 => 1.57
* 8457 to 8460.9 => 1.6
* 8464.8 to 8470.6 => 1.57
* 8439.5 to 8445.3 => 1.56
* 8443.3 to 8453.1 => 1.58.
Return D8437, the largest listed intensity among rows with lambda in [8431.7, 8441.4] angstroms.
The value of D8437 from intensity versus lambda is 1.62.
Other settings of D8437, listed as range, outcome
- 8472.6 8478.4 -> 1.6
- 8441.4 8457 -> 1.63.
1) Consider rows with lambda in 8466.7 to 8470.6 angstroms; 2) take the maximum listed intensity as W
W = 1.59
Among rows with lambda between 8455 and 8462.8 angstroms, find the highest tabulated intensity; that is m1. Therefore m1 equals 1.6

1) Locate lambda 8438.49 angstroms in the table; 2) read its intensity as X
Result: 1.62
